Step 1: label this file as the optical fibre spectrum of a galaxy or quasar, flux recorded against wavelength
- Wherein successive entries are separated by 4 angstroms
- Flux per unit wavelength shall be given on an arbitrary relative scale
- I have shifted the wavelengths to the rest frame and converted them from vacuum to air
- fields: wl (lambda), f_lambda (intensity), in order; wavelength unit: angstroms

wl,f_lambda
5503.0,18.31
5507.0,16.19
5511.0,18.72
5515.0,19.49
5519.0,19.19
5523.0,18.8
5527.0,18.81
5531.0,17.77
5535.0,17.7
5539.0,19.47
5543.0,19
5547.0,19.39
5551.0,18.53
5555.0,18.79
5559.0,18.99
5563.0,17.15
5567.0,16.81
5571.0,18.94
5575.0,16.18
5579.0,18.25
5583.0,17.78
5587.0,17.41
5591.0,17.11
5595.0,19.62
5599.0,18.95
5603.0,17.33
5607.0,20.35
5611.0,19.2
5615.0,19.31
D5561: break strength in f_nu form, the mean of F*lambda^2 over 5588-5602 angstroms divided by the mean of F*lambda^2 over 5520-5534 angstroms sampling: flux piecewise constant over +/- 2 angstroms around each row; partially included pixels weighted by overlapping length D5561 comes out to 1.02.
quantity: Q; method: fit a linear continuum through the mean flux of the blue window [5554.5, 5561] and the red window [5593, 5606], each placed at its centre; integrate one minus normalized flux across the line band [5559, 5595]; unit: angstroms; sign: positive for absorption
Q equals 2.3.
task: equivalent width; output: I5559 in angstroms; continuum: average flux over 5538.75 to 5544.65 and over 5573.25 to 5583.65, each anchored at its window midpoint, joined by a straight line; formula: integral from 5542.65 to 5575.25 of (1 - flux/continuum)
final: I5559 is 0.1 angstroms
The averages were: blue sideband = 19.2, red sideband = 17.4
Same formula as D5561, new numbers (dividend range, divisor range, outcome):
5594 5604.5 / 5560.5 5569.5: 1.09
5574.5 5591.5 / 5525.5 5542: 0.96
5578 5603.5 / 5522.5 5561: 0.98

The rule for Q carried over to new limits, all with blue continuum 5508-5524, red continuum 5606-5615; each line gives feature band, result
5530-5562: 0.72 angstroms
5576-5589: 1.14 angstroms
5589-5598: 0.49 angstroms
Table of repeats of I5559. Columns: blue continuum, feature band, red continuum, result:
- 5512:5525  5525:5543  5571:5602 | 0.3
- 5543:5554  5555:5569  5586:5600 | 0.7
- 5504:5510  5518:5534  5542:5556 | -0.6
